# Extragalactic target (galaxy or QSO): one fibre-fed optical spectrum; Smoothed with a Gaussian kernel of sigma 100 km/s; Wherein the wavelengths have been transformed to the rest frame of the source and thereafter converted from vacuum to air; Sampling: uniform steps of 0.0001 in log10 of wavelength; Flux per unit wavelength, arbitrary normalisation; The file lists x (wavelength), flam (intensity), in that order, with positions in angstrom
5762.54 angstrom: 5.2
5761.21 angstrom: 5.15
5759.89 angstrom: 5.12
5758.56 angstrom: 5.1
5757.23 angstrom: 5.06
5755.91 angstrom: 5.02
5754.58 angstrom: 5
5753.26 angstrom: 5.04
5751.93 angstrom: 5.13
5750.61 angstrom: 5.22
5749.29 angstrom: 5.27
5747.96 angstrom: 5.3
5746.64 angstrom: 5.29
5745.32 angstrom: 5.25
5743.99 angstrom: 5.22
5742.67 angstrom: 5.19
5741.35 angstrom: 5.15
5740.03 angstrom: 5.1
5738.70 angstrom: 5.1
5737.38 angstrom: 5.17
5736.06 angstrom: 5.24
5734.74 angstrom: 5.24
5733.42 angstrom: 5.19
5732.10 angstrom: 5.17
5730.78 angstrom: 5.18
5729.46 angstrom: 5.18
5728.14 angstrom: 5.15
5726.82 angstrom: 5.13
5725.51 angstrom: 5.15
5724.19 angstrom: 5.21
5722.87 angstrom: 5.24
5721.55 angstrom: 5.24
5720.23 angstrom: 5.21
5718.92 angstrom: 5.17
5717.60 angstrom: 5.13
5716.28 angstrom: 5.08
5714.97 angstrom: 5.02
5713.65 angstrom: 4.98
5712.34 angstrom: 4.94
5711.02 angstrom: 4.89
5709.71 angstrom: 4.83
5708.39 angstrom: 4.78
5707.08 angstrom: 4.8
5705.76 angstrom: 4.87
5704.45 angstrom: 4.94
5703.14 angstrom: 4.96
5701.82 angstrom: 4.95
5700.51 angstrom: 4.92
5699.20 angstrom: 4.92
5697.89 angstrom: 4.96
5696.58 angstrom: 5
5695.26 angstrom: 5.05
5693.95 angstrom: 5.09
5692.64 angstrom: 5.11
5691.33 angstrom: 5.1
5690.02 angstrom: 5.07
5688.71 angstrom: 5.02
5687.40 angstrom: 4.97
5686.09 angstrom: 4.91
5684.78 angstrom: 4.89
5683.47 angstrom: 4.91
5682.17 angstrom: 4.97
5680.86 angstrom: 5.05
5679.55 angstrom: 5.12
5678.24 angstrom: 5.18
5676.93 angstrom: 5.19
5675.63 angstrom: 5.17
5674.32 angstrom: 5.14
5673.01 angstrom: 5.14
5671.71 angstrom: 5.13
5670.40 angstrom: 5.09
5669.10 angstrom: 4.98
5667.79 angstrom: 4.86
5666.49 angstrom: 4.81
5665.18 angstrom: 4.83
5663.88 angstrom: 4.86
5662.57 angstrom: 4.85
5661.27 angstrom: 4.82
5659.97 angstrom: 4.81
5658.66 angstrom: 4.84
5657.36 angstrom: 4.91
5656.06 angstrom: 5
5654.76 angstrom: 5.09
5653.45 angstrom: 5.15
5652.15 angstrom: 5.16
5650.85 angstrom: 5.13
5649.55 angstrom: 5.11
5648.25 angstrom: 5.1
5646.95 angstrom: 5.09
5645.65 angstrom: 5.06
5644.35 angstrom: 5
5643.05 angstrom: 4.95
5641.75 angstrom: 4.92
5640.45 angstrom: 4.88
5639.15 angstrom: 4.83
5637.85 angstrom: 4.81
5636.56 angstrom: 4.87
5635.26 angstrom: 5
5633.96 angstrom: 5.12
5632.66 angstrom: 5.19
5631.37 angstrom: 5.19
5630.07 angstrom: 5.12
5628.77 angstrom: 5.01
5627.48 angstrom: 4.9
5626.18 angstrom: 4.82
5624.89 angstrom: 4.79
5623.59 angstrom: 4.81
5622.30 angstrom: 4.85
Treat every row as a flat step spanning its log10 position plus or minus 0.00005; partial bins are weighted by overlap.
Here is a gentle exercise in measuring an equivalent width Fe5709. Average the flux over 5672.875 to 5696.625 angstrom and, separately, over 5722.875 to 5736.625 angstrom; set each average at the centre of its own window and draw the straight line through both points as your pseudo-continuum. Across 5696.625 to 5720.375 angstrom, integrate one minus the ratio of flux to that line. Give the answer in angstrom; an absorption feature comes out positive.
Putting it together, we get 0.8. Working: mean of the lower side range 5.05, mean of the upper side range 5.19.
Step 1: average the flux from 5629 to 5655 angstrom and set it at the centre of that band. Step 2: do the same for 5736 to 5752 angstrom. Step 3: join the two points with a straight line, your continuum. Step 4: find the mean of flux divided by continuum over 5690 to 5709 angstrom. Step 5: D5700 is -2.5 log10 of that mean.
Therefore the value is 0.04 mag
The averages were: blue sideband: 5.04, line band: 4.97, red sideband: 5.2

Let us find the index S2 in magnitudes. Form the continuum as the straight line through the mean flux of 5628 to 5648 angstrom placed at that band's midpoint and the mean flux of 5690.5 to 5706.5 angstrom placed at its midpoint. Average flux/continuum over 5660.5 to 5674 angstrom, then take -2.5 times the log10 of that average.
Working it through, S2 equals 0.01 mag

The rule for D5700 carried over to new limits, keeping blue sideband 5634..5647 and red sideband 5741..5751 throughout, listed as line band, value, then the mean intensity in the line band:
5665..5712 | 0.02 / 4.99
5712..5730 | 0.01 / 5.14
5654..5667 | 0.03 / 4.88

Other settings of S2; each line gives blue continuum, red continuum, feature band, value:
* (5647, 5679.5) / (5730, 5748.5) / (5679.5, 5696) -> 0.01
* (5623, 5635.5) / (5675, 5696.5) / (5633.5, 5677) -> 0.01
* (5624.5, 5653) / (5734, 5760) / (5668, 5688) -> 0.00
